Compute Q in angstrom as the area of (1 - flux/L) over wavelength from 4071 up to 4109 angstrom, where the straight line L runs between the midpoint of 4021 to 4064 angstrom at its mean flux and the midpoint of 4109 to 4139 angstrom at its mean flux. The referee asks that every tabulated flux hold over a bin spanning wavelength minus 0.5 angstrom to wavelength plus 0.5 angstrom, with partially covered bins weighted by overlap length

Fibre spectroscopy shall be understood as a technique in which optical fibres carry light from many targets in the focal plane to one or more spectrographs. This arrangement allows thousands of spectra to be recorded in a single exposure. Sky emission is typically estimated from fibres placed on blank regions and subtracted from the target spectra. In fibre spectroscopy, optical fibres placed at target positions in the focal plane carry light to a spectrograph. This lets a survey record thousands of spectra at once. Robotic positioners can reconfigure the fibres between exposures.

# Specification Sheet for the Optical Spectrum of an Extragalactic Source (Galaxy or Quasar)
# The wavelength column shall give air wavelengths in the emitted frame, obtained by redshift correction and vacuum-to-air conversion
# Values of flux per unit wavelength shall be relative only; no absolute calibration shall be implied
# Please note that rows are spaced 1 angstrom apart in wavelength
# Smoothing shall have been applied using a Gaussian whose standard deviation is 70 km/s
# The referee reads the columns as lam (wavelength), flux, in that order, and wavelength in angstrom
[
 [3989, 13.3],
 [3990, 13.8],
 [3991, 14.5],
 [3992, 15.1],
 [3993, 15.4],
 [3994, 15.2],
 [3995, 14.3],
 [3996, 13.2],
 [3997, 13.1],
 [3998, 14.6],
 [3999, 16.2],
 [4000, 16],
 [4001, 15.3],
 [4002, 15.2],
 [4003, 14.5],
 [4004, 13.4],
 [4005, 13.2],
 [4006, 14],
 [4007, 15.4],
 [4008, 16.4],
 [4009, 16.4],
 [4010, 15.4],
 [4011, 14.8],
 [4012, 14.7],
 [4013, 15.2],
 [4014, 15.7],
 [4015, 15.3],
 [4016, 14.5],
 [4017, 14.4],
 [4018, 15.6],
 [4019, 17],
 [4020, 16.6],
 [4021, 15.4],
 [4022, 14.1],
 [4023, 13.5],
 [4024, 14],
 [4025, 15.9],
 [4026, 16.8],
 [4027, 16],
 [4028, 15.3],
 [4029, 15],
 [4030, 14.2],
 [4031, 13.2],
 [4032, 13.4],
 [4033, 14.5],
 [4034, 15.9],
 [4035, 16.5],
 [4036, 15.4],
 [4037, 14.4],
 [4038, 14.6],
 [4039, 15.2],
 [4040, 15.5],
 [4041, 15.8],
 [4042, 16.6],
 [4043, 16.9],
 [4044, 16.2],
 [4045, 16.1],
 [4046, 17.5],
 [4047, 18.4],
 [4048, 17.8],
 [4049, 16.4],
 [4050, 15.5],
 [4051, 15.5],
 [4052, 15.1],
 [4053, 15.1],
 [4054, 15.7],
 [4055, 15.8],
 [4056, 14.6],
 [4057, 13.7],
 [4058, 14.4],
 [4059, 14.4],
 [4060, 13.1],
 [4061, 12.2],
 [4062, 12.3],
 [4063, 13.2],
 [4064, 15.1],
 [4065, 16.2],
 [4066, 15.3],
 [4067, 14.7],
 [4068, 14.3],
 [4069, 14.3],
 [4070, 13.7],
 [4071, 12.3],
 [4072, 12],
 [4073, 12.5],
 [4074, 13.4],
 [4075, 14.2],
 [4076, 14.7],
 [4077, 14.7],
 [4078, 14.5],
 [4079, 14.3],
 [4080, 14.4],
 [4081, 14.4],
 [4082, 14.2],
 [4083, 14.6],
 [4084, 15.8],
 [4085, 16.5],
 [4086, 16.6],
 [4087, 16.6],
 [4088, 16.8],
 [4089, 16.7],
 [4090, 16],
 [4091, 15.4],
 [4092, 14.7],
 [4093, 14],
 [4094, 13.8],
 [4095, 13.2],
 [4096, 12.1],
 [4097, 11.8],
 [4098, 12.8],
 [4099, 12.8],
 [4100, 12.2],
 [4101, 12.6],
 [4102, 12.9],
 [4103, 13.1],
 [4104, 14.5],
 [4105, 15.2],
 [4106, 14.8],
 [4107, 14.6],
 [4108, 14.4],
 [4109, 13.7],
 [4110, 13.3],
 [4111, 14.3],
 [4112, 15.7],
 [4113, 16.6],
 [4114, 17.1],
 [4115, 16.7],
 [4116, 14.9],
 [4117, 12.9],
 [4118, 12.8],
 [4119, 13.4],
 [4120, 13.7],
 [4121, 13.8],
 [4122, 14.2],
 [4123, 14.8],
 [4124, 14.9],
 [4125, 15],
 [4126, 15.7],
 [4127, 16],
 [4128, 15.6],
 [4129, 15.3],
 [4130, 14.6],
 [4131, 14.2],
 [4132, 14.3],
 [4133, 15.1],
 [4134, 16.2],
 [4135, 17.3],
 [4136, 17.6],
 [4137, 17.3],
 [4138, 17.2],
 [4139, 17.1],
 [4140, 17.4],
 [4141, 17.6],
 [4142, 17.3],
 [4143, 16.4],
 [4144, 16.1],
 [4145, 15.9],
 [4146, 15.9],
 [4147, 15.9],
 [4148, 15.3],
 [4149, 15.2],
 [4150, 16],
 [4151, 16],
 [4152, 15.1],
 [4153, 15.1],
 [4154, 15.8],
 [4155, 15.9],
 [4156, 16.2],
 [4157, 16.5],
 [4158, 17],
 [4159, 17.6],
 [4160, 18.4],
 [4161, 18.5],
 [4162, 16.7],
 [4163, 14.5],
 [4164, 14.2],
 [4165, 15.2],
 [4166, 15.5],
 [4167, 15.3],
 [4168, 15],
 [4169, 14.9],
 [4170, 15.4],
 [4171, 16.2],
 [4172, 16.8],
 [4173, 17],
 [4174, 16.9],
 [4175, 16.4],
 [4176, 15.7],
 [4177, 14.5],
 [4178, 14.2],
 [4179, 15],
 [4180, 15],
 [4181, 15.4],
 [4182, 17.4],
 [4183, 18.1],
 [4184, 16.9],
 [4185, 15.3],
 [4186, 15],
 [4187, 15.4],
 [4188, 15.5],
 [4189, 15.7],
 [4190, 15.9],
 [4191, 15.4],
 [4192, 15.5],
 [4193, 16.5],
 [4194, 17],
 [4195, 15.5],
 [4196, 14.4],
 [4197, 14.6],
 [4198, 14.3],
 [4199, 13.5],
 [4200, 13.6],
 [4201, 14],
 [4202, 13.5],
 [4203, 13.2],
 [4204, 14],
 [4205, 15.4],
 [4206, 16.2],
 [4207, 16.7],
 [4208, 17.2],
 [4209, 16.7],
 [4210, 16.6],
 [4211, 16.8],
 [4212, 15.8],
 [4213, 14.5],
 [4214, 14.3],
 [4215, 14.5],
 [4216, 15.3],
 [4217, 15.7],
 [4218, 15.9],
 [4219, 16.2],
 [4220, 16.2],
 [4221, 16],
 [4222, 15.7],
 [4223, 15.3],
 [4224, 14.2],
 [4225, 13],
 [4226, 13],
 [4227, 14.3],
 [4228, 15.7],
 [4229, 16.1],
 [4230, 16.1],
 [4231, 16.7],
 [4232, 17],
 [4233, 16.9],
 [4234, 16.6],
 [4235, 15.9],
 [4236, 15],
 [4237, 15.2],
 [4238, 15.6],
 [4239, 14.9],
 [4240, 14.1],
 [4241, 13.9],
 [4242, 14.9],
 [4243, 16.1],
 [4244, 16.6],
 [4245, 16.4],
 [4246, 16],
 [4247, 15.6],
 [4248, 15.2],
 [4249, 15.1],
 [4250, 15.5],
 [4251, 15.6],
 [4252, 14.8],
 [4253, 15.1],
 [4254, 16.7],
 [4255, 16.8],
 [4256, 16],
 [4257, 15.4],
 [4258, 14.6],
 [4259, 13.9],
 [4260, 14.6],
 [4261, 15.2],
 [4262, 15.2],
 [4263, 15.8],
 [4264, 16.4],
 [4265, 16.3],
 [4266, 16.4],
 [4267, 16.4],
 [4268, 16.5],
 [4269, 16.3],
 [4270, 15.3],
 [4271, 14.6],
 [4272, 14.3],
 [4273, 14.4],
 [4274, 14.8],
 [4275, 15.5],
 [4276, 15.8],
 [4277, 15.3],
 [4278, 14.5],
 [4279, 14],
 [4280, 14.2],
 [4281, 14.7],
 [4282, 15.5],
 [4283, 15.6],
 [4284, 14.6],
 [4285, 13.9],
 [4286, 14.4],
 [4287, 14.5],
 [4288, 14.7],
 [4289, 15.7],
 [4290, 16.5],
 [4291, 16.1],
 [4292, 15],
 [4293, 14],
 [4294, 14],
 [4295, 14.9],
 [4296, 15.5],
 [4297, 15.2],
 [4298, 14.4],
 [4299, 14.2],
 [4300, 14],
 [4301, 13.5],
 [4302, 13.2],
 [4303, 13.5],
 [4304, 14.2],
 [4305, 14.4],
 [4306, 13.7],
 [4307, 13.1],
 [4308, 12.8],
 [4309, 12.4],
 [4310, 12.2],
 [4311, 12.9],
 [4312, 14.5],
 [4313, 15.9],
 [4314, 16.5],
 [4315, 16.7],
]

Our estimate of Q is 2.4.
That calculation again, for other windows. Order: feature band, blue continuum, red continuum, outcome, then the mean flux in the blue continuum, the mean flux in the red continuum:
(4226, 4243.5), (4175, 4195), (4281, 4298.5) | -0.15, 15.8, 15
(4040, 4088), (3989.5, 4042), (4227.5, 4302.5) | 0.31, 15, 15.3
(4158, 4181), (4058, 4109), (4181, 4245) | -1.31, 14.2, 15.5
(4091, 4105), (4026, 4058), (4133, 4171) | 2.30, 15.5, 16.2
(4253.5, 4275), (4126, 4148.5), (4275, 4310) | -1.10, 16.2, 14.5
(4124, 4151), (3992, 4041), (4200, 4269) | -1.36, 15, 15.5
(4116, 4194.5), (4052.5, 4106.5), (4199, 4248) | -4.84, 14.2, 15.4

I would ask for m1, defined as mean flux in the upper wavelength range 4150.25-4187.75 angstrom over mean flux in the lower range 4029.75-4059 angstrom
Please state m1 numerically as 1.03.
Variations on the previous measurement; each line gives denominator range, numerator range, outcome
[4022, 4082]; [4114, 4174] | 1.06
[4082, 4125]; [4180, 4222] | 1.07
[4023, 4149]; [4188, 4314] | 1.01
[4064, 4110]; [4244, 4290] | 1.07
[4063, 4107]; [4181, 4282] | 1.08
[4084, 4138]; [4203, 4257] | 1.05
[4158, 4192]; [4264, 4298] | 0.95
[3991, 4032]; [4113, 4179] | 1.05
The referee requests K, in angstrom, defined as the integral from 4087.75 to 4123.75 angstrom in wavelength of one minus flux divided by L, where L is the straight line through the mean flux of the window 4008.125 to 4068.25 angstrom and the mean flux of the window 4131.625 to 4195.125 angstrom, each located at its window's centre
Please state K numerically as 3.4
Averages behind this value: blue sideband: 15.2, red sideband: 16.1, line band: 14.2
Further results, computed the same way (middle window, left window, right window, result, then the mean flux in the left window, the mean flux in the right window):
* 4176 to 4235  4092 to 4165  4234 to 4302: -1.0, 15.2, 15.2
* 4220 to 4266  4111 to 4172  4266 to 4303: -1.0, 15.7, 14.9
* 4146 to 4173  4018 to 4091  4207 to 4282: -1.2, 15.1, 15.5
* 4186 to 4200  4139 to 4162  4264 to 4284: 0.7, 16.4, 15.3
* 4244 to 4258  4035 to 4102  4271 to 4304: -1.0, 14.7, 14.7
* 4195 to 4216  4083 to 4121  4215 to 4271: 0.3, 14.5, 15.5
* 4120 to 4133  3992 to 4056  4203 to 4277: 0.5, 15.3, 15.5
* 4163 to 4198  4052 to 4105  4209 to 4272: -1.4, 14.2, 15.5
